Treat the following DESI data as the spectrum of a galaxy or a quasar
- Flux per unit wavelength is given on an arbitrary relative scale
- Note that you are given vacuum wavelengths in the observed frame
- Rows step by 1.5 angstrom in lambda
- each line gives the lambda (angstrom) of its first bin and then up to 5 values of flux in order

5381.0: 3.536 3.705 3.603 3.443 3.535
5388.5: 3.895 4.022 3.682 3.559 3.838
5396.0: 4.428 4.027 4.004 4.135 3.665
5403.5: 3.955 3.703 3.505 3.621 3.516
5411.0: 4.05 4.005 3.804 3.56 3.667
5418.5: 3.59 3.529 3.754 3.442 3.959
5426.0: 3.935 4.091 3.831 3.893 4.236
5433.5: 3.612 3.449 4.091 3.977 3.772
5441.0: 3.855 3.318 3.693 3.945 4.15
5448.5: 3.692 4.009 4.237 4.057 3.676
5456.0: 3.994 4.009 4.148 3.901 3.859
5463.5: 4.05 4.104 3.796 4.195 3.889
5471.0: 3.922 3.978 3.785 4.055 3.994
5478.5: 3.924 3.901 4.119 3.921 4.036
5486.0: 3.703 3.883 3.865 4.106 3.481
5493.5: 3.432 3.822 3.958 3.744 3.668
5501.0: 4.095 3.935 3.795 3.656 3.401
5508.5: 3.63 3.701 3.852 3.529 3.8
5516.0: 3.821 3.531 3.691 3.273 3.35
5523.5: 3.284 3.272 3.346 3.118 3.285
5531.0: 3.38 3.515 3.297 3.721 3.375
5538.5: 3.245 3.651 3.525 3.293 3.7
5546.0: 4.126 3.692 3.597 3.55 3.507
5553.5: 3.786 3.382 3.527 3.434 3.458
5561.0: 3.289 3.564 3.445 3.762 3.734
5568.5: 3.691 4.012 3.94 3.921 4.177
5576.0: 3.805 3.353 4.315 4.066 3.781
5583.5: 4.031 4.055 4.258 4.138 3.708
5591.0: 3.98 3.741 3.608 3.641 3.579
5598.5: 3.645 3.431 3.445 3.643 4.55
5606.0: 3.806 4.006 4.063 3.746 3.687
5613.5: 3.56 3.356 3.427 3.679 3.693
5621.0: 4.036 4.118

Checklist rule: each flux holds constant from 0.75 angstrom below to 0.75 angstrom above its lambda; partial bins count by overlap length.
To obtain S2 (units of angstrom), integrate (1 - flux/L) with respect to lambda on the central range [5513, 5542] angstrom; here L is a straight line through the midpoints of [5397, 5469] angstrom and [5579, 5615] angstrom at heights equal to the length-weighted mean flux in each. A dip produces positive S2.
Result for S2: 3.0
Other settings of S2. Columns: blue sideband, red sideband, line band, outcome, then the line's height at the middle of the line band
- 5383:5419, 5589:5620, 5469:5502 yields -1.1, 3.76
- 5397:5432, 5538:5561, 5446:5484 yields -2.7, 3.71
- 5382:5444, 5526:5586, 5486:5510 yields -0.4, 3.7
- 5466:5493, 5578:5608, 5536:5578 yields 2.7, 3.88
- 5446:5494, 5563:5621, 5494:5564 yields 5.5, 3.87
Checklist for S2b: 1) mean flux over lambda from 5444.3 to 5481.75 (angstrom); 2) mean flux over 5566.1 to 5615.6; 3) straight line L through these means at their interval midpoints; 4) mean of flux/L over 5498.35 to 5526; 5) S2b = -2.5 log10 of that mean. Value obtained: 0.08 mag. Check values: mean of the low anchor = 3.97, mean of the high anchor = 3.83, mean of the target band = 3.63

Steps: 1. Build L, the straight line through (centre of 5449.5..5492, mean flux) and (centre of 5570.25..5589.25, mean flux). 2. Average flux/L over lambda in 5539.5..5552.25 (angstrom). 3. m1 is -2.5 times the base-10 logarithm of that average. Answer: 0.10 mag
